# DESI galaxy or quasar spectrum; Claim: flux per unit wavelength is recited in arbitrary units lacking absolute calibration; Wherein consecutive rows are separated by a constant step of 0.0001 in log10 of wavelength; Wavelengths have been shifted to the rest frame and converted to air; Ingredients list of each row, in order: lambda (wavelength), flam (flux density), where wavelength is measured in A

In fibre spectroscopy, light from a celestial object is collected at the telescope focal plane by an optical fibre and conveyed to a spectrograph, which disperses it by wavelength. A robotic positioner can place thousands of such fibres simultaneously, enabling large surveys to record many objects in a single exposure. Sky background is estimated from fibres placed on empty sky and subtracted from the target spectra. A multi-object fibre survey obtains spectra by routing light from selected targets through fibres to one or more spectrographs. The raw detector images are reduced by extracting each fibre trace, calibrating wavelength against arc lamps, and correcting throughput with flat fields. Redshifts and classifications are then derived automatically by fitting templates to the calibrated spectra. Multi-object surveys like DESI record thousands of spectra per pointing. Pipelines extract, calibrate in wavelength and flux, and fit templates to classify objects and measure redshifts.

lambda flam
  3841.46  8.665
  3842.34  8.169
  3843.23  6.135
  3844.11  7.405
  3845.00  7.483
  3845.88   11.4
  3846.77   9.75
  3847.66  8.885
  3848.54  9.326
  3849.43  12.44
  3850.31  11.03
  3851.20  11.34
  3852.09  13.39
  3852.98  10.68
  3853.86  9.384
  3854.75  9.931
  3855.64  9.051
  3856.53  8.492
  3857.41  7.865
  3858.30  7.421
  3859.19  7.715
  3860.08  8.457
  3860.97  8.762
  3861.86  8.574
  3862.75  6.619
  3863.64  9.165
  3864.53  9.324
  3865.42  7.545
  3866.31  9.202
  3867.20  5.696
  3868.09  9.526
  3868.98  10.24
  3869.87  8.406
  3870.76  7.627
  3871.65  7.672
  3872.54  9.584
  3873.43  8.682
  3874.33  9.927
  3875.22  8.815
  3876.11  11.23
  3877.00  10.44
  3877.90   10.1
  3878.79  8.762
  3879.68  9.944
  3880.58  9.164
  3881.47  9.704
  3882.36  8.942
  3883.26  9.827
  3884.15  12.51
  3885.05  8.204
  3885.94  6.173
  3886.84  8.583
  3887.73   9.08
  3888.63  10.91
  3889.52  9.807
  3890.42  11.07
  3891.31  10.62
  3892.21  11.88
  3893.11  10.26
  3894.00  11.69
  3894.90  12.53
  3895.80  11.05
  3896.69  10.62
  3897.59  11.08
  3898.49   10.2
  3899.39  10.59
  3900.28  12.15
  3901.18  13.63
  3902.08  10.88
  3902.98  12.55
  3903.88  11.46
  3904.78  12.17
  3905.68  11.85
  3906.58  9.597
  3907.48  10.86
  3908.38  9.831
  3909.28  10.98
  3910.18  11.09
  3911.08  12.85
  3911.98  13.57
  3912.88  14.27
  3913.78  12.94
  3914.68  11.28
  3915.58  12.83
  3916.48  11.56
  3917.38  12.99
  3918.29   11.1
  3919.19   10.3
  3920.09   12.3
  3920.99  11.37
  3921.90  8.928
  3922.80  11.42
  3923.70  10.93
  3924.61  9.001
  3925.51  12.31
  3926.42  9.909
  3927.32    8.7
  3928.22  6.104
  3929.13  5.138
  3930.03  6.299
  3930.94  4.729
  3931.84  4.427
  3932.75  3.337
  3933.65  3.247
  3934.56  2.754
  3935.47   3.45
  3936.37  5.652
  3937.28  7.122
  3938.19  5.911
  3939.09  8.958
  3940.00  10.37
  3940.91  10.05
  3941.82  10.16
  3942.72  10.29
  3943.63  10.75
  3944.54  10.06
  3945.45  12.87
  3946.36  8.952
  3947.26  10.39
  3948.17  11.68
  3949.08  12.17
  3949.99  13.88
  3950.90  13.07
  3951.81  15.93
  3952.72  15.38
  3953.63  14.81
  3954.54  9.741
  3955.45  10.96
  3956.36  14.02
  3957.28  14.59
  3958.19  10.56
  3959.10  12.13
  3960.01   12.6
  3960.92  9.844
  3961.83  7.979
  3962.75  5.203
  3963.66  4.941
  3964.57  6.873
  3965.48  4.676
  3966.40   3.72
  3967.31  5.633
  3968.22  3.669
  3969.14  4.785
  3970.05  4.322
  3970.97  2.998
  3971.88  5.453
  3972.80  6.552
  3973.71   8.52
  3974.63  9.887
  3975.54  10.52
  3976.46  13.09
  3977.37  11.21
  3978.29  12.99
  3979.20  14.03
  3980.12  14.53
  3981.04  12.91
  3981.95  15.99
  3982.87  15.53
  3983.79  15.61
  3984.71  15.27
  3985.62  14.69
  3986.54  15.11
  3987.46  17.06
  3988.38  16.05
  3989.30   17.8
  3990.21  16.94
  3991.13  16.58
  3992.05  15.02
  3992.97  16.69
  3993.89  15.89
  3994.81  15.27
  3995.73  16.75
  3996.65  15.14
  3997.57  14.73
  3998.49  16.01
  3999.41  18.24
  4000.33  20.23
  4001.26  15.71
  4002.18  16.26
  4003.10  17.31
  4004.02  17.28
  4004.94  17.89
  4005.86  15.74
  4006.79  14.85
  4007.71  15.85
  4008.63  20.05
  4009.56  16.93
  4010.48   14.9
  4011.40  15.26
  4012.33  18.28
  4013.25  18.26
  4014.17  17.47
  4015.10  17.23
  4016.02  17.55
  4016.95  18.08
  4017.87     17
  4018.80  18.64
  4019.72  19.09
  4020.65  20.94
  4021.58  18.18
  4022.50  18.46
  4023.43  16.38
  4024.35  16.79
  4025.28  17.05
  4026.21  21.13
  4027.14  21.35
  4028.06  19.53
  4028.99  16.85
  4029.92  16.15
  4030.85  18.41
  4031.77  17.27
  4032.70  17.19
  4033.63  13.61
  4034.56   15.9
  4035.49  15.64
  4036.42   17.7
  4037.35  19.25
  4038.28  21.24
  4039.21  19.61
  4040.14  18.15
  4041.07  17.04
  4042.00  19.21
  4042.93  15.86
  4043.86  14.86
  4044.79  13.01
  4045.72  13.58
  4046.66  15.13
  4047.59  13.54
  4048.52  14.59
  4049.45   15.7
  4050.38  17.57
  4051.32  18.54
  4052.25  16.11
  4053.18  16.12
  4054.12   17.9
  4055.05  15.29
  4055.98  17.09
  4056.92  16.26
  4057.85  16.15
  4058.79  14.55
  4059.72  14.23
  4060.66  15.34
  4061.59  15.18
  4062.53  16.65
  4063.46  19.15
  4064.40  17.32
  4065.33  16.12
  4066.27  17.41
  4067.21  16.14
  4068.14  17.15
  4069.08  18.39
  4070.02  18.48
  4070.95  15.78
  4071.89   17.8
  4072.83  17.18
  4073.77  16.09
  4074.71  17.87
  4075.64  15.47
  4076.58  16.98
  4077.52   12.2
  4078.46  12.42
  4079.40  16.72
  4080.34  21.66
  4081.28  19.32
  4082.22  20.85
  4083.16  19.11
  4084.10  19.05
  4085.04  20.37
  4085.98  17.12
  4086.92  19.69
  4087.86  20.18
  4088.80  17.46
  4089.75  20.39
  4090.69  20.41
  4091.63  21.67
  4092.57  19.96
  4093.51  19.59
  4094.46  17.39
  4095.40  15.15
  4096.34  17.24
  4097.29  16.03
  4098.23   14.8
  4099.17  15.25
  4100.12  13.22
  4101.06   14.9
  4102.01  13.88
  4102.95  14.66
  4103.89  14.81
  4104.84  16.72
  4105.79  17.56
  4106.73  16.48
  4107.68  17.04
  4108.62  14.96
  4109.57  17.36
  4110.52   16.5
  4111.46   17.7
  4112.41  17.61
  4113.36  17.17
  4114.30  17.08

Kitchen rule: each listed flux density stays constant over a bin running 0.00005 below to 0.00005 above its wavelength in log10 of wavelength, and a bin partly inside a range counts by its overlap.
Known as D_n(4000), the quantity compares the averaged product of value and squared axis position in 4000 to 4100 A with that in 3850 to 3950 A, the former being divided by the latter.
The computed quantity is 1.92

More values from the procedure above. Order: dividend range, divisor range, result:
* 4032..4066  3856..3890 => 2.01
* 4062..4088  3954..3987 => 1.84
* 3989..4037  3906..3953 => 1.82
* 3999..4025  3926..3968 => 2.03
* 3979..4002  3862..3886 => 1.87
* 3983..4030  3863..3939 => 1.87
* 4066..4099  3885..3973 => 1.98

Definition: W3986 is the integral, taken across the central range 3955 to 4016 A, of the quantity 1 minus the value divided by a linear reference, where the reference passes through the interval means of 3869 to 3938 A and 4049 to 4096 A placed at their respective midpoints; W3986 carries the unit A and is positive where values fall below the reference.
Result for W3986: 1.92 A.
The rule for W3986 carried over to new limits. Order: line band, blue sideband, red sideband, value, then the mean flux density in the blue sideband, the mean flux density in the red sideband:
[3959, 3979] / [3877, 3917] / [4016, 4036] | 9.68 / 10.9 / 17.8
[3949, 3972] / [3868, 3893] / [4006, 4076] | 6.84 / 9.56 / 17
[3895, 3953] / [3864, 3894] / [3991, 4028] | 8.67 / 9.41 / 17.3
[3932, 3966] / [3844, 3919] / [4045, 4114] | 7.97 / 10.2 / 16.9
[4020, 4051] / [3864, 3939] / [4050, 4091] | -3.02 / 9.64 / 17.3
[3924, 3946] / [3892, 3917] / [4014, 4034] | 9.42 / 11.7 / 17.9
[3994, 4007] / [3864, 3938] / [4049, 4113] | -2.65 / 9.68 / 17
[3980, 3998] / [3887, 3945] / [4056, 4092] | -3.08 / 9.92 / 17.5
